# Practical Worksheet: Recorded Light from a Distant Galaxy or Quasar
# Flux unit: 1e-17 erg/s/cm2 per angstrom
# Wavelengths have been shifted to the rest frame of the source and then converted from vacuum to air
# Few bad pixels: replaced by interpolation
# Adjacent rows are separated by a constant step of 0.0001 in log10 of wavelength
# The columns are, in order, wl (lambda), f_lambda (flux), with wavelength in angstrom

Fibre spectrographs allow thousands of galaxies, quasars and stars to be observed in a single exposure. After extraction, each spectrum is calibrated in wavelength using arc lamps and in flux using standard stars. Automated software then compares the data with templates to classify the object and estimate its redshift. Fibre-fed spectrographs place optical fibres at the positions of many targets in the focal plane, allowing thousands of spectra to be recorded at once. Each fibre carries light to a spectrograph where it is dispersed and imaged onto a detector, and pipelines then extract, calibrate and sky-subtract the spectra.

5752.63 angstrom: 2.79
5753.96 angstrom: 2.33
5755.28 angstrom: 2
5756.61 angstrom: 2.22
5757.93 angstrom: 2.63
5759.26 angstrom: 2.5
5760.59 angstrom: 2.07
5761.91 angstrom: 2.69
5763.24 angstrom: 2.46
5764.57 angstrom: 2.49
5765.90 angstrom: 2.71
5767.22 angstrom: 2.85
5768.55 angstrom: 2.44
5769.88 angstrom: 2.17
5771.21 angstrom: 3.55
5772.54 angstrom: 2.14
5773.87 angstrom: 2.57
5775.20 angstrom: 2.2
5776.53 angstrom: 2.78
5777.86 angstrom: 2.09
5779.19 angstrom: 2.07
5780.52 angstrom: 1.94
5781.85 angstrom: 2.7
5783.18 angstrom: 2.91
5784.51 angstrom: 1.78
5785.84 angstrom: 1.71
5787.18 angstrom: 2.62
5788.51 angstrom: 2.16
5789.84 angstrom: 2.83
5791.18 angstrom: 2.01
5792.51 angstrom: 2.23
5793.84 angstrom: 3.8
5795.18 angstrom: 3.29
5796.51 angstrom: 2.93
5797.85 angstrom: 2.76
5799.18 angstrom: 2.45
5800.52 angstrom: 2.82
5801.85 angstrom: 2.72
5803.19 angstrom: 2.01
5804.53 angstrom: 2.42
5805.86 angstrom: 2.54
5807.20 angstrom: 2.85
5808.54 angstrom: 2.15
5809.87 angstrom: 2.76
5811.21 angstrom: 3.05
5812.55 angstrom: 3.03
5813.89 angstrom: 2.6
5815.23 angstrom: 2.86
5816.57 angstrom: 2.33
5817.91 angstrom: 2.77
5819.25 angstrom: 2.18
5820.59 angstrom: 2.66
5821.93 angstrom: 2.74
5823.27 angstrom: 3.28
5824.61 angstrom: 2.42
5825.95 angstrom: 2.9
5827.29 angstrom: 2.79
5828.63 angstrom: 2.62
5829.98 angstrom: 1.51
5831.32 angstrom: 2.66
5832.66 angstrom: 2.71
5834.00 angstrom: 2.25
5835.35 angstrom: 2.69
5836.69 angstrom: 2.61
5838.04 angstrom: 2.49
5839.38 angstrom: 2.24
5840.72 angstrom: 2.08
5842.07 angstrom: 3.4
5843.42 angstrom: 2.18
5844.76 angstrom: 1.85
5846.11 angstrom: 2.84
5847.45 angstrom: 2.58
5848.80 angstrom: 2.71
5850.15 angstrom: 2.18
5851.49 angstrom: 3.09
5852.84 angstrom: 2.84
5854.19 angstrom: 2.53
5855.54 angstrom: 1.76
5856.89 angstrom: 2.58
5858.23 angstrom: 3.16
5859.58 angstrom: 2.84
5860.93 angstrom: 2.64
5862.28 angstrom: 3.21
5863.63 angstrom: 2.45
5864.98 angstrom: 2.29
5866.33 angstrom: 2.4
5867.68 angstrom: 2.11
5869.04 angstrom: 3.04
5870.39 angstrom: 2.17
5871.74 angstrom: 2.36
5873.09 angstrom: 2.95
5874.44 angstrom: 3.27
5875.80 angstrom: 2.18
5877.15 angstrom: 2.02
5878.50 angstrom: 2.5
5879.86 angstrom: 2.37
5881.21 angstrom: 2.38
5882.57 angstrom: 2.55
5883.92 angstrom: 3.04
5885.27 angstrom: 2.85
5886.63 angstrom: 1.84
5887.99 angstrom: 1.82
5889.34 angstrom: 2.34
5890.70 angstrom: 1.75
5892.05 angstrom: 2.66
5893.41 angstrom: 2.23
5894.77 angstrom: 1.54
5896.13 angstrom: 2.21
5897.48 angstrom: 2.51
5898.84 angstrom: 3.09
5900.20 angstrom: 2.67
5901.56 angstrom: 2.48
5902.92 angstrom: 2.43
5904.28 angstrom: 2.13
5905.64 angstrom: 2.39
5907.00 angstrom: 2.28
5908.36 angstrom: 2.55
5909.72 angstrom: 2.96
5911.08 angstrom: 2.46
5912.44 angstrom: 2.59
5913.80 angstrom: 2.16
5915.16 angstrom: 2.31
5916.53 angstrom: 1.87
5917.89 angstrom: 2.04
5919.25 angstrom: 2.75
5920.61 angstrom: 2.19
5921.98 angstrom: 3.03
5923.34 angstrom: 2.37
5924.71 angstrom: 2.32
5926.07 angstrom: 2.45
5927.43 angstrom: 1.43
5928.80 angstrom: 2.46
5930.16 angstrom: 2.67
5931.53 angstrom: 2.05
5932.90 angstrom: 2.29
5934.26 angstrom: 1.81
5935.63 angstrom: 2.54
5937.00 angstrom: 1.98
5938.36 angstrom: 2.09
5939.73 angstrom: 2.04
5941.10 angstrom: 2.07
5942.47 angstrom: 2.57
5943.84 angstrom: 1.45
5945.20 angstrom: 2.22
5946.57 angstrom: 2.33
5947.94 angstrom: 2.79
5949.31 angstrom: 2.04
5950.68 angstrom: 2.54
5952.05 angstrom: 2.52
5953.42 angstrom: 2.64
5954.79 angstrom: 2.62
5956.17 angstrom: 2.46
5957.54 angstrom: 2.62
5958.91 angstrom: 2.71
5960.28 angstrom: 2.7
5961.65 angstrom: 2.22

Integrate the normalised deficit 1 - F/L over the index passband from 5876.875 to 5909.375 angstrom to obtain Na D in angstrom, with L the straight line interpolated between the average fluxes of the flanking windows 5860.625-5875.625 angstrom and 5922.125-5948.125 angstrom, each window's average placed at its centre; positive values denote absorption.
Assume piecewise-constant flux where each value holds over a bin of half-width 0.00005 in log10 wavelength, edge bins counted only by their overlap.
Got 1.19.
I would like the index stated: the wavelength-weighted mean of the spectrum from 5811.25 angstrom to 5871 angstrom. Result 2.58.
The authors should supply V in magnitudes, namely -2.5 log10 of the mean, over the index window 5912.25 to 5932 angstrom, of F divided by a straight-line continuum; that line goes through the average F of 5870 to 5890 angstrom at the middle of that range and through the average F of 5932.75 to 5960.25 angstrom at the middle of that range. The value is 0.03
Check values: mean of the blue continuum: 2.45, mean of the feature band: 2.31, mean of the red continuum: 2.33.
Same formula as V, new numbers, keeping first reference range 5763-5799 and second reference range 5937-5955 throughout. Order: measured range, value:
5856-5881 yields -0.078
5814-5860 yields -0.054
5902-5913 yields -0.061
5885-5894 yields 0.087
